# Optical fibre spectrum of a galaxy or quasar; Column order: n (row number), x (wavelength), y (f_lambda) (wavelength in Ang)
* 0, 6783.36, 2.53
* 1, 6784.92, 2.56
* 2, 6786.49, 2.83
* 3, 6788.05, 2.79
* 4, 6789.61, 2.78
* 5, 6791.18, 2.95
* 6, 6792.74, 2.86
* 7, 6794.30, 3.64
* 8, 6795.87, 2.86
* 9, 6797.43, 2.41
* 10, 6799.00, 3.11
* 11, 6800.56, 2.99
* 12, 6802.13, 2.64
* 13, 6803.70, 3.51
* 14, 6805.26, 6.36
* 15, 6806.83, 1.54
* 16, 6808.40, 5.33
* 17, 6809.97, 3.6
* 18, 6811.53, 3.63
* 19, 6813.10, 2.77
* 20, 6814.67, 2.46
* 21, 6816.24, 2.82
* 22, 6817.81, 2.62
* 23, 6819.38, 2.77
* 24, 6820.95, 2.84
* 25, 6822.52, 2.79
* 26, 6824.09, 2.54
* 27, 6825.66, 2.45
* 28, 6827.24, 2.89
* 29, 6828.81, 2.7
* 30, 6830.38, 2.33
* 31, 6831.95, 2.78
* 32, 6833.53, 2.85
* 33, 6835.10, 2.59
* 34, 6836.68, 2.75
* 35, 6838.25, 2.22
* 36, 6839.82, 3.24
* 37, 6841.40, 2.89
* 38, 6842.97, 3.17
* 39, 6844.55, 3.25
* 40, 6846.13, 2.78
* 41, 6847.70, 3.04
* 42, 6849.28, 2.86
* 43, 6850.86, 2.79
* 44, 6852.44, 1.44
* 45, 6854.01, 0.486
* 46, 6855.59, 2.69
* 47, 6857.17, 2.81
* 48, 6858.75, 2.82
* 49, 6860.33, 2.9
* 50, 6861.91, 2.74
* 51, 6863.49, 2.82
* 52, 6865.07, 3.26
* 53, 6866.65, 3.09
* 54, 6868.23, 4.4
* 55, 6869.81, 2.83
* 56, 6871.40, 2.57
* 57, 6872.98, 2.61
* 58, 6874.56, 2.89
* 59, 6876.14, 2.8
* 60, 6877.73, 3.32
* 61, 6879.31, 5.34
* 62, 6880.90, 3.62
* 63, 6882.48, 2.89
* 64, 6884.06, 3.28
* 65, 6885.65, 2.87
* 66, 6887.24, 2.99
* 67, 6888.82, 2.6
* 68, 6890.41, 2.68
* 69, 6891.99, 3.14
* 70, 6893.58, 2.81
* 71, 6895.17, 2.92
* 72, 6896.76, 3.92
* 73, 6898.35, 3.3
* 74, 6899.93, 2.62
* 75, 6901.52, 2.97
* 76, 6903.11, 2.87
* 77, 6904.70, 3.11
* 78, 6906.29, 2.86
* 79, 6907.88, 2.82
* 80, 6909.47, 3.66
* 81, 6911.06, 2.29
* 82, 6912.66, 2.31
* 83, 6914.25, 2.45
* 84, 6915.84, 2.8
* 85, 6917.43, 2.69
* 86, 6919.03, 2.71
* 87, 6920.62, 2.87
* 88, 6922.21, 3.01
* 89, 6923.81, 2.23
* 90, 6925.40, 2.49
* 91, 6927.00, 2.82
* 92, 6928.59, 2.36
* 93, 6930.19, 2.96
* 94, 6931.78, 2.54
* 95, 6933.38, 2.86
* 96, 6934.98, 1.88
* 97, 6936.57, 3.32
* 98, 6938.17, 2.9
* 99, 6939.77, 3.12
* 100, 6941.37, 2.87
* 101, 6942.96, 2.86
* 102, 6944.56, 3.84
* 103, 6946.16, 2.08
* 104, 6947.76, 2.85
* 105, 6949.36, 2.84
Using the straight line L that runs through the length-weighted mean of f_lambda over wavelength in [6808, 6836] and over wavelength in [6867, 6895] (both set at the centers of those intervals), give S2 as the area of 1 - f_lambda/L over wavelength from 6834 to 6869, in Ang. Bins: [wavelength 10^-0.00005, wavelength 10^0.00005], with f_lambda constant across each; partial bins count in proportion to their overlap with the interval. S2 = 2.9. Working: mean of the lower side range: 2.9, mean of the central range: 2.77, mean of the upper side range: 3.15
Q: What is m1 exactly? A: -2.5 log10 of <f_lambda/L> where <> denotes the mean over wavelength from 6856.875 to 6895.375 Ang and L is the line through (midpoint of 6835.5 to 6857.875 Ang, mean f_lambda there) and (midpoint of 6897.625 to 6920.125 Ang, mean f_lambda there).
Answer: -0.14 mag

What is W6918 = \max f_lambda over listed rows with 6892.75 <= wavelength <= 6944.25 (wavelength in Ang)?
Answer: 3.92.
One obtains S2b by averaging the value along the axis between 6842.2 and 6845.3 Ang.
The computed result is 3.21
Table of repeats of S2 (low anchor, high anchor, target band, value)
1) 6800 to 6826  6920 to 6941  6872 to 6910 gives -3.19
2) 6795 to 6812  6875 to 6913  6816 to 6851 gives 5.77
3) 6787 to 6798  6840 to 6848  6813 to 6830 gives 1.71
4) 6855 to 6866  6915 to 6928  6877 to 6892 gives -2.55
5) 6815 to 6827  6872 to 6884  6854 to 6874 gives 2.02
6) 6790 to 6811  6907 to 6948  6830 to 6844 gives 1.79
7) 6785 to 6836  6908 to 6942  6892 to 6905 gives -1.32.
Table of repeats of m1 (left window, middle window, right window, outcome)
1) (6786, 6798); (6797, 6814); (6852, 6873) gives -0.21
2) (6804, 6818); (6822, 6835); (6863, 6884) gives 0.28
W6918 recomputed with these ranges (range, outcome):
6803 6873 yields 6.36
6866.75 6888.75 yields 5.34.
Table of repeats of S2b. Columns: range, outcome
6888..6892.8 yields 2.81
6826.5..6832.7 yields 2.68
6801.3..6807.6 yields 3.51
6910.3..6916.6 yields 2.46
